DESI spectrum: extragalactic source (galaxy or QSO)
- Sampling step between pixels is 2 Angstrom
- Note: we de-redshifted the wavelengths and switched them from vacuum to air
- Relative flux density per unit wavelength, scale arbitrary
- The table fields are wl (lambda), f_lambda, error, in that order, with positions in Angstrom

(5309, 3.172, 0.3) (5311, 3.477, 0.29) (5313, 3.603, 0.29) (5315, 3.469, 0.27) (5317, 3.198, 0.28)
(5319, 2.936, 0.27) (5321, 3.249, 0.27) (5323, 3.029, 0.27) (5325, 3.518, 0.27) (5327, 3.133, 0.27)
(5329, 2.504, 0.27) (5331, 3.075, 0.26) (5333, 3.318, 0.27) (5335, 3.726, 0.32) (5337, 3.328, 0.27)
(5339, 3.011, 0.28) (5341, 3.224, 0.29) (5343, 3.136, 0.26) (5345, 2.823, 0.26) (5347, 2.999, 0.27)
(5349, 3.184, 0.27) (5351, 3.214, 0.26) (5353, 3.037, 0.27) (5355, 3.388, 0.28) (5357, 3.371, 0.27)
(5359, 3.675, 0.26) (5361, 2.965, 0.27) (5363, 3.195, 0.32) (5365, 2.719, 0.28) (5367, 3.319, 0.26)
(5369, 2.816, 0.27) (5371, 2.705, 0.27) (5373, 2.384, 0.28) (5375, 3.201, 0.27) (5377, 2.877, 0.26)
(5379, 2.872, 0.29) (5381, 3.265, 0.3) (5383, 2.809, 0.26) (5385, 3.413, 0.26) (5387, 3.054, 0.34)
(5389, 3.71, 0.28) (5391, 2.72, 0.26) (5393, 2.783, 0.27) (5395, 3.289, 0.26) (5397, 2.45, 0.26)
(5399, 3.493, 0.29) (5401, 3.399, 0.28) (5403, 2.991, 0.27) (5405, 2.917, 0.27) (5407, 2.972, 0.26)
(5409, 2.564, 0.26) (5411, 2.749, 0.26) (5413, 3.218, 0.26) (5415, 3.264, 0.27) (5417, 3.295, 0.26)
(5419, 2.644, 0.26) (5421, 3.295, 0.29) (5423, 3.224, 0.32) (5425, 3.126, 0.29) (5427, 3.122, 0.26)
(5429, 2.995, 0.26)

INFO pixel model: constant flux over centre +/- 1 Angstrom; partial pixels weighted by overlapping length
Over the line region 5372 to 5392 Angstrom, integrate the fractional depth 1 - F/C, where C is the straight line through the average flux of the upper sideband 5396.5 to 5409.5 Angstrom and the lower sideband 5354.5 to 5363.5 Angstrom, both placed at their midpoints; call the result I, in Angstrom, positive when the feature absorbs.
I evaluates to 0.8 Angstrom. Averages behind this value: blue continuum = 3.32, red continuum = 3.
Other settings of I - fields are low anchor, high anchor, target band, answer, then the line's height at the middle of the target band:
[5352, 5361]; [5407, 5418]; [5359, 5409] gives 2.4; 3.17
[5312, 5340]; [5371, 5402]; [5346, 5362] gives -0.5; 3.14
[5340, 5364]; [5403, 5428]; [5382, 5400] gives 0.1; 3.09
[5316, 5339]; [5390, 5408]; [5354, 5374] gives 0.2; 3.09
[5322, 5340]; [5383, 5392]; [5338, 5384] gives 1.9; 3.18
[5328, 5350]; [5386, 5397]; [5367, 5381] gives 0.9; 3.07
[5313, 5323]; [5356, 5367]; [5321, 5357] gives 0.6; 3.22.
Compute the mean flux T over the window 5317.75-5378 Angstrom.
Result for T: 3.1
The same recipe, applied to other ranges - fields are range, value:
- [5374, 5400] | 3.07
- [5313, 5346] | 3.18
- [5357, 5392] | 3.05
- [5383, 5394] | 3.11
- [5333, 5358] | 3.21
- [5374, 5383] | 3.03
